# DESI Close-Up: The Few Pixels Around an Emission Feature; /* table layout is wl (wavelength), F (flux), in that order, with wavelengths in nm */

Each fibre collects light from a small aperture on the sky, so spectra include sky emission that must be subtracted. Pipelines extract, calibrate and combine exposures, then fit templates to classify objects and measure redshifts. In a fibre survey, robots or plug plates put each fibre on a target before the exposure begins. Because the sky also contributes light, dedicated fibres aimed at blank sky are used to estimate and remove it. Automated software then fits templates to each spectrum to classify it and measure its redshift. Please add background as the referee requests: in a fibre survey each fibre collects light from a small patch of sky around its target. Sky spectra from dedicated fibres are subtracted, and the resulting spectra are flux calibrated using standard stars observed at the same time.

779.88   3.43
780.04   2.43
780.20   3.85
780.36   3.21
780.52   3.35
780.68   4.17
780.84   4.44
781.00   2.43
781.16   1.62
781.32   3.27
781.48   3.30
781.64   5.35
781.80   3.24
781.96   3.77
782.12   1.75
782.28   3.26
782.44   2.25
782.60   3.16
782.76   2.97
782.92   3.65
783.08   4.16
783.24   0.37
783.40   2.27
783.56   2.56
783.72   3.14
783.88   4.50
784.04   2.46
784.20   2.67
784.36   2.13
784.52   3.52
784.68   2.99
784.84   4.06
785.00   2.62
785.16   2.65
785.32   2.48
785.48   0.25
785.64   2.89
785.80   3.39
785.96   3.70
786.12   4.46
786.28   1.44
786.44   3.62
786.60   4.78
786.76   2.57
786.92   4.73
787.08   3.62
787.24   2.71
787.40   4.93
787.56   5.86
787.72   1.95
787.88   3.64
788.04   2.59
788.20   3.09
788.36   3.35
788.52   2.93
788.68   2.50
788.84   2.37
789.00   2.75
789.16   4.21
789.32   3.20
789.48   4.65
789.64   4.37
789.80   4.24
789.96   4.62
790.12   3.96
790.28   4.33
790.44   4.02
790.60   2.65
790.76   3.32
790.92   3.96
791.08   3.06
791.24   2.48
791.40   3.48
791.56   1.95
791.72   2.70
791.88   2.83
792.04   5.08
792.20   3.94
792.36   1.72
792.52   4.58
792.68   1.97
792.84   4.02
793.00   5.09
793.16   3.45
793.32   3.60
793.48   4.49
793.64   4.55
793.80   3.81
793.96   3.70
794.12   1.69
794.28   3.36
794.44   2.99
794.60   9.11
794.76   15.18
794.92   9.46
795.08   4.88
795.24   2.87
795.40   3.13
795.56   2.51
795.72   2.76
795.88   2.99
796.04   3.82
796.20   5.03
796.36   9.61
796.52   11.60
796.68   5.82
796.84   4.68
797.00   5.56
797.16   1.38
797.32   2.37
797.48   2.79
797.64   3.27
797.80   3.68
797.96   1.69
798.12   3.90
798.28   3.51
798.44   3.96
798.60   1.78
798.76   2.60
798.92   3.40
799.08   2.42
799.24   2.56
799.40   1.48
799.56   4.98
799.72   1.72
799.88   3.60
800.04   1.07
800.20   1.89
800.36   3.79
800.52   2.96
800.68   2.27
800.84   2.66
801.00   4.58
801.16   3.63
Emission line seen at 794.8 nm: [S II]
